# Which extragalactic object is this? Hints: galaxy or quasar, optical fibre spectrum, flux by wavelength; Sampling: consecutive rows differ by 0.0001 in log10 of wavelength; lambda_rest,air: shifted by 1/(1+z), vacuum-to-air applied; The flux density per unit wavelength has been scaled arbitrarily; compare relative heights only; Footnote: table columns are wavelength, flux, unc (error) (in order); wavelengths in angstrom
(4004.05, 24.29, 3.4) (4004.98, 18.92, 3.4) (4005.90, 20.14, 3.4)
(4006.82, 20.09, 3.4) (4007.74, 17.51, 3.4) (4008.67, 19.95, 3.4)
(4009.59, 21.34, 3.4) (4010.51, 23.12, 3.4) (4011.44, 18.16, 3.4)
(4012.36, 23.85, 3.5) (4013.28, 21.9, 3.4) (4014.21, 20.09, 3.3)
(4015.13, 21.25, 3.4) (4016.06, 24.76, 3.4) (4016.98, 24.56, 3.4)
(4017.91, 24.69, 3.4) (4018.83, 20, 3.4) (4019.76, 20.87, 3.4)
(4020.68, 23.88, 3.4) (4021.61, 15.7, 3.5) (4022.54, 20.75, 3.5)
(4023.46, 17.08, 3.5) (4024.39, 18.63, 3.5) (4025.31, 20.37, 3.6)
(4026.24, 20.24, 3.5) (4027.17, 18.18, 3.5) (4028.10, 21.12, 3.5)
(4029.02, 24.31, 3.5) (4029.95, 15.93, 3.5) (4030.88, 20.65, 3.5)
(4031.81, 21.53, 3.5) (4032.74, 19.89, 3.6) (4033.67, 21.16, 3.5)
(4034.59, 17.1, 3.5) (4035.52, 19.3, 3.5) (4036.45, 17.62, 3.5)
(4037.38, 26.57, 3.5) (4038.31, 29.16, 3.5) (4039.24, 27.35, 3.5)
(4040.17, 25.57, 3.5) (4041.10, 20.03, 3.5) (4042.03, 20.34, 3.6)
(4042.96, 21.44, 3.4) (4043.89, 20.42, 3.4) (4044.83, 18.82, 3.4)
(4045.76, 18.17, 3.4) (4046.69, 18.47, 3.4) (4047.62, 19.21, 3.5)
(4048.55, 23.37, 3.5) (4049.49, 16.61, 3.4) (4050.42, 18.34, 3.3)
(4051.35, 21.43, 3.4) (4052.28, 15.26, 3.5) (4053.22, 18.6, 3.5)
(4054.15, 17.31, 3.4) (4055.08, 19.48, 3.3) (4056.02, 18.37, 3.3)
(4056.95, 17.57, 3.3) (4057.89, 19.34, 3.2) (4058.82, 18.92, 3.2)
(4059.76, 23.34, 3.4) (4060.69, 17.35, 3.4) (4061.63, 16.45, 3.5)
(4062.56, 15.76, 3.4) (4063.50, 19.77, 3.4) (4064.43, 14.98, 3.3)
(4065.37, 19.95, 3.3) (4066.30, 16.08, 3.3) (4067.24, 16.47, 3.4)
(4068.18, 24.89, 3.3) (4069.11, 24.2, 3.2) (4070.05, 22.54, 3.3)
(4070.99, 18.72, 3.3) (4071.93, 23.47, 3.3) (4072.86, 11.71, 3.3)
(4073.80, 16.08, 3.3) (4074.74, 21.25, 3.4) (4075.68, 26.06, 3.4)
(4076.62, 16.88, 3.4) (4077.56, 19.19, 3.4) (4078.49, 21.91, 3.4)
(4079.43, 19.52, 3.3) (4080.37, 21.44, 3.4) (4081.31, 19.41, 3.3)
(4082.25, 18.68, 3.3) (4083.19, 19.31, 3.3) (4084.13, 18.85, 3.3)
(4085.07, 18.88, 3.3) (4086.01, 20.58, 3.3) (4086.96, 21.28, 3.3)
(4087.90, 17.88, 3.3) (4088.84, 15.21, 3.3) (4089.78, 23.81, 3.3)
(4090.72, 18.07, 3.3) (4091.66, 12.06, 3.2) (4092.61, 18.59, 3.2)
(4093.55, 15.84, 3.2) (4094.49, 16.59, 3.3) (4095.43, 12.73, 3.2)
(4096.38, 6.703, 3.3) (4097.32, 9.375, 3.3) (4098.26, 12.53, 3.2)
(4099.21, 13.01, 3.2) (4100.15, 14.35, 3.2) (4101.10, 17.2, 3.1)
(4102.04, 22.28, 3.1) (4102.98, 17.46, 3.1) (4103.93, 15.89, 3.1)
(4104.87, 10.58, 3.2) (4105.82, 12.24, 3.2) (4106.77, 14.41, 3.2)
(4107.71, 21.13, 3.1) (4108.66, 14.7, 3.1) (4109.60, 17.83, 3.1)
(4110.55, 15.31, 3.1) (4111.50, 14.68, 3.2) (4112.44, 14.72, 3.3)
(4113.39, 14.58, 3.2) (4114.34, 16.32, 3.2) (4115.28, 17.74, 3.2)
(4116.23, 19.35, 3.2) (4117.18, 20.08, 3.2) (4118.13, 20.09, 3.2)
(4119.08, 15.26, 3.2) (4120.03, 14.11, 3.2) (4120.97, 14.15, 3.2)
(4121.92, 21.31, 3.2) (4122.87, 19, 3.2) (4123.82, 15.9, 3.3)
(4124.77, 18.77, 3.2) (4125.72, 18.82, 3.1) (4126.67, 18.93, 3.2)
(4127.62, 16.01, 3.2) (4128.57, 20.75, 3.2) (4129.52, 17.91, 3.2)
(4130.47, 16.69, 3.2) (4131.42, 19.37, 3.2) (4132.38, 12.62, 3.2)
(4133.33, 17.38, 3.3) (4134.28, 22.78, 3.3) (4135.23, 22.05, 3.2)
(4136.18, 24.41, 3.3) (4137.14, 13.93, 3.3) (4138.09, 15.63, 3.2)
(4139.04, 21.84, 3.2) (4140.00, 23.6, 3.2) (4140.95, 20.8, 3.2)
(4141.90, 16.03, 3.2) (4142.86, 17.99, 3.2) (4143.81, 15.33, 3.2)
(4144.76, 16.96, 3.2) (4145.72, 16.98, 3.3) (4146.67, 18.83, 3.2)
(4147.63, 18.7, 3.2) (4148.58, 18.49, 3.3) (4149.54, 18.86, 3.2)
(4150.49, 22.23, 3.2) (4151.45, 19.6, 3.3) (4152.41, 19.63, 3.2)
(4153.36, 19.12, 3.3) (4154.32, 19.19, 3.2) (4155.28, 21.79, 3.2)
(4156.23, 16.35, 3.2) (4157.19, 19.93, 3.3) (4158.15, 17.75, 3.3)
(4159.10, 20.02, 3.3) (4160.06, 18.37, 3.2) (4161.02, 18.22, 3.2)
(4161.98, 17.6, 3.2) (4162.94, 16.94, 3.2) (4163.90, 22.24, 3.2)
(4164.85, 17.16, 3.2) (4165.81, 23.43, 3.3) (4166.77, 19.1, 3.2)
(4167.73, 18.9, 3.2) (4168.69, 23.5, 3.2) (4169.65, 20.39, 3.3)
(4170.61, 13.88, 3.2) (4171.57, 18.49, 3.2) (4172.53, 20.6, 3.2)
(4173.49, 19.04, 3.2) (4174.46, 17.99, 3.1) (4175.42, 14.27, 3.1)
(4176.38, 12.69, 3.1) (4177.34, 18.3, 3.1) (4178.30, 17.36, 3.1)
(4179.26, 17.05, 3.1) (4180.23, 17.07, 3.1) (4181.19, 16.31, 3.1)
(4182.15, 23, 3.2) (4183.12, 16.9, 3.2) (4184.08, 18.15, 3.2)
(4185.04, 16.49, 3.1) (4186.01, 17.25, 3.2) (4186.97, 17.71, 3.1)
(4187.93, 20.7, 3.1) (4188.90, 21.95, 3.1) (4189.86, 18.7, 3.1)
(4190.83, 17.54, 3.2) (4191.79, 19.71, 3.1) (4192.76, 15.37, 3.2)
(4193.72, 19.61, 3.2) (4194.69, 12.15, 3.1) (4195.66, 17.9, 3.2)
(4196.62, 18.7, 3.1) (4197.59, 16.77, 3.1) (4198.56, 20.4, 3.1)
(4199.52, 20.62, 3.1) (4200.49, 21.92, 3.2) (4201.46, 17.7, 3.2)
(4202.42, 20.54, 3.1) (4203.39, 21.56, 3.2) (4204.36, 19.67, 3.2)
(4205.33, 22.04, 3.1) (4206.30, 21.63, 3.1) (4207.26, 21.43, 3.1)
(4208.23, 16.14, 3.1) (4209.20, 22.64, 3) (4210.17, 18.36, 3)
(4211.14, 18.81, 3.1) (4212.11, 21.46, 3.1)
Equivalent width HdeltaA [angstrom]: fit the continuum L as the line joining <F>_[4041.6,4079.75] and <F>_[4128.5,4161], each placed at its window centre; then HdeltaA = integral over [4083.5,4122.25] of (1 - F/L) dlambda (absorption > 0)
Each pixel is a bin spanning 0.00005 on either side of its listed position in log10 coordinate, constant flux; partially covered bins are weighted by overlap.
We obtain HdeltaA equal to 5.6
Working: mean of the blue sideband 19.2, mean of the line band 16.3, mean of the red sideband 18.8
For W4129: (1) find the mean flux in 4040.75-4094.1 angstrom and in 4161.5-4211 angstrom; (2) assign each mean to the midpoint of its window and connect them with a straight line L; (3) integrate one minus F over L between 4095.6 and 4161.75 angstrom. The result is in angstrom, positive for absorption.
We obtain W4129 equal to 5.1 angstrom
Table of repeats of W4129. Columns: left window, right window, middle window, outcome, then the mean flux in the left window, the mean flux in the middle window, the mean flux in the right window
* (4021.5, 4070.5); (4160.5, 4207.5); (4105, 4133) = 3.38 angstrom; 19.9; 16.9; 18.7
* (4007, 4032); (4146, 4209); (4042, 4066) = 1.84 angstrom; 20.7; 18.8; 18.8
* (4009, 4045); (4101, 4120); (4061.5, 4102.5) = 0.44 angstrom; 21.2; 18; 16.5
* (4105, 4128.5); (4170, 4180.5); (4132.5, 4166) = -4.14 angstrom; 16.9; 19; 17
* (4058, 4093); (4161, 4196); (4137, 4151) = 0.00 angstrom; 19.2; 18.5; 18.2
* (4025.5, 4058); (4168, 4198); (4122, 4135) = 0.40 angstrom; 20.2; 18.2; 17.9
